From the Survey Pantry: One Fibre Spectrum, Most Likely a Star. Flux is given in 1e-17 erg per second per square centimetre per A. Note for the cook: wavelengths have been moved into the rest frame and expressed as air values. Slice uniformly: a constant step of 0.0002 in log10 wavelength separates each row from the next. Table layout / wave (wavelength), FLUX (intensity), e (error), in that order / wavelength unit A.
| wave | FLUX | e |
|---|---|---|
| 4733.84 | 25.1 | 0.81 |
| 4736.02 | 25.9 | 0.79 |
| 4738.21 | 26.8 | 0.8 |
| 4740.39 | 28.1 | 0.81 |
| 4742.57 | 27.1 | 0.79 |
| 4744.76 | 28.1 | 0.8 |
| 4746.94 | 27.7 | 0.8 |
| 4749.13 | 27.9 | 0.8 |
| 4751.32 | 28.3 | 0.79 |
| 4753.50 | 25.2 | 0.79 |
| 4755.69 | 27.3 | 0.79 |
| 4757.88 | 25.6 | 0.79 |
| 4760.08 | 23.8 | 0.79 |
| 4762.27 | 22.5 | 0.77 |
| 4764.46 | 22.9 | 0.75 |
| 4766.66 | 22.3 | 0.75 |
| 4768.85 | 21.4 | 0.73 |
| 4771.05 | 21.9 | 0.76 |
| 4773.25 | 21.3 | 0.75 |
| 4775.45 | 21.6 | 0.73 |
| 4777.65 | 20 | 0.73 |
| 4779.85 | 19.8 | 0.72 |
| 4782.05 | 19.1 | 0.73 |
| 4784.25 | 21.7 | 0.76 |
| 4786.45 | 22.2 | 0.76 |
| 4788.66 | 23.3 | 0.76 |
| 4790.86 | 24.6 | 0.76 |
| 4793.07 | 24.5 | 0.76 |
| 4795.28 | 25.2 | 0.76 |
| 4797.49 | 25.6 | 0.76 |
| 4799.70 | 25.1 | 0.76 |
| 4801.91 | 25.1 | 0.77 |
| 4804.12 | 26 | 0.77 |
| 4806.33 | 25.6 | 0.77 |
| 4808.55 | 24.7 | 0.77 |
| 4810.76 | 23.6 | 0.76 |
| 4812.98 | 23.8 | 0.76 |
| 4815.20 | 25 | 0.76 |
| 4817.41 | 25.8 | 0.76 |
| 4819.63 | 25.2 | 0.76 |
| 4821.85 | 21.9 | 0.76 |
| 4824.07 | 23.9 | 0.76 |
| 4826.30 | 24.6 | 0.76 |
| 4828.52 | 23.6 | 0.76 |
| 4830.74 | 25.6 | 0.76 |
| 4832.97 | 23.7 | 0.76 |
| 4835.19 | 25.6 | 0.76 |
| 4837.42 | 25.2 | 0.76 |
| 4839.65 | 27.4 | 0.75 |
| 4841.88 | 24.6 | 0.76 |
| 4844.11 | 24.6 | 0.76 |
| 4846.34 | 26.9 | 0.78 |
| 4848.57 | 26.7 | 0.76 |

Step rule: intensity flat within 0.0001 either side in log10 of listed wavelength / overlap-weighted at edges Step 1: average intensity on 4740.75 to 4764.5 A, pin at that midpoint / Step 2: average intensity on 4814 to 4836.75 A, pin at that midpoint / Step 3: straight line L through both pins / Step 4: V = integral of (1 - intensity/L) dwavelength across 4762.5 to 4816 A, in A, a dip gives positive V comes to 4.6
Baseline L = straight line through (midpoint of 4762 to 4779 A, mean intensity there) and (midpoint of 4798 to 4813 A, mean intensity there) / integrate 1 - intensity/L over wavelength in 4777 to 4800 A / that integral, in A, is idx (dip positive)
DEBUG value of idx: 0.6 A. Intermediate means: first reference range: 21.7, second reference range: 24.9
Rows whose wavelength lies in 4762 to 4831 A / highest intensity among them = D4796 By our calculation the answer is 26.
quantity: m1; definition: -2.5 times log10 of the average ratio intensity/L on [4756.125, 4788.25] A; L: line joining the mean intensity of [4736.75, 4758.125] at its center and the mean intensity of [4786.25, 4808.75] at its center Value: 0.18 mag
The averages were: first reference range 27.3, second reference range 24.8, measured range 22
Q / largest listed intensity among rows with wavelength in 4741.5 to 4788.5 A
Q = 28.3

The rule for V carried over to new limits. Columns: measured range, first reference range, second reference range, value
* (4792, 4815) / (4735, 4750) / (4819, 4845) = 0.5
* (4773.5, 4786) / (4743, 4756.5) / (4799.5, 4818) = 2.7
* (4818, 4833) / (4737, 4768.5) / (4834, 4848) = 0.9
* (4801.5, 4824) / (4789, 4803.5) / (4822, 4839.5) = 0.2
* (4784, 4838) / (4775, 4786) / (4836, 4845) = -3.6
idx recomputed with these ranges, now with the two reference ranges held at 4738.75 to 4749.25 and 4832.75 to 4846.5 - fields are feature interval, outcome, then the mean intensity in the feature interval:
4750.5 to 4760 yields 0.42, 26.3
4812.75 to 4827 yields 0.87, 24.3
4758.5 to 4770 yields 1.92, 22.7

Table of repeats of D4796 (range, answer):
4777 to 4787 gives 22.2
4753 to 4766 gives 27.3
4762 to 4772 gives 22.9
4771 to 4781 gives 21.9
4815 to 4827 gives 25.8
